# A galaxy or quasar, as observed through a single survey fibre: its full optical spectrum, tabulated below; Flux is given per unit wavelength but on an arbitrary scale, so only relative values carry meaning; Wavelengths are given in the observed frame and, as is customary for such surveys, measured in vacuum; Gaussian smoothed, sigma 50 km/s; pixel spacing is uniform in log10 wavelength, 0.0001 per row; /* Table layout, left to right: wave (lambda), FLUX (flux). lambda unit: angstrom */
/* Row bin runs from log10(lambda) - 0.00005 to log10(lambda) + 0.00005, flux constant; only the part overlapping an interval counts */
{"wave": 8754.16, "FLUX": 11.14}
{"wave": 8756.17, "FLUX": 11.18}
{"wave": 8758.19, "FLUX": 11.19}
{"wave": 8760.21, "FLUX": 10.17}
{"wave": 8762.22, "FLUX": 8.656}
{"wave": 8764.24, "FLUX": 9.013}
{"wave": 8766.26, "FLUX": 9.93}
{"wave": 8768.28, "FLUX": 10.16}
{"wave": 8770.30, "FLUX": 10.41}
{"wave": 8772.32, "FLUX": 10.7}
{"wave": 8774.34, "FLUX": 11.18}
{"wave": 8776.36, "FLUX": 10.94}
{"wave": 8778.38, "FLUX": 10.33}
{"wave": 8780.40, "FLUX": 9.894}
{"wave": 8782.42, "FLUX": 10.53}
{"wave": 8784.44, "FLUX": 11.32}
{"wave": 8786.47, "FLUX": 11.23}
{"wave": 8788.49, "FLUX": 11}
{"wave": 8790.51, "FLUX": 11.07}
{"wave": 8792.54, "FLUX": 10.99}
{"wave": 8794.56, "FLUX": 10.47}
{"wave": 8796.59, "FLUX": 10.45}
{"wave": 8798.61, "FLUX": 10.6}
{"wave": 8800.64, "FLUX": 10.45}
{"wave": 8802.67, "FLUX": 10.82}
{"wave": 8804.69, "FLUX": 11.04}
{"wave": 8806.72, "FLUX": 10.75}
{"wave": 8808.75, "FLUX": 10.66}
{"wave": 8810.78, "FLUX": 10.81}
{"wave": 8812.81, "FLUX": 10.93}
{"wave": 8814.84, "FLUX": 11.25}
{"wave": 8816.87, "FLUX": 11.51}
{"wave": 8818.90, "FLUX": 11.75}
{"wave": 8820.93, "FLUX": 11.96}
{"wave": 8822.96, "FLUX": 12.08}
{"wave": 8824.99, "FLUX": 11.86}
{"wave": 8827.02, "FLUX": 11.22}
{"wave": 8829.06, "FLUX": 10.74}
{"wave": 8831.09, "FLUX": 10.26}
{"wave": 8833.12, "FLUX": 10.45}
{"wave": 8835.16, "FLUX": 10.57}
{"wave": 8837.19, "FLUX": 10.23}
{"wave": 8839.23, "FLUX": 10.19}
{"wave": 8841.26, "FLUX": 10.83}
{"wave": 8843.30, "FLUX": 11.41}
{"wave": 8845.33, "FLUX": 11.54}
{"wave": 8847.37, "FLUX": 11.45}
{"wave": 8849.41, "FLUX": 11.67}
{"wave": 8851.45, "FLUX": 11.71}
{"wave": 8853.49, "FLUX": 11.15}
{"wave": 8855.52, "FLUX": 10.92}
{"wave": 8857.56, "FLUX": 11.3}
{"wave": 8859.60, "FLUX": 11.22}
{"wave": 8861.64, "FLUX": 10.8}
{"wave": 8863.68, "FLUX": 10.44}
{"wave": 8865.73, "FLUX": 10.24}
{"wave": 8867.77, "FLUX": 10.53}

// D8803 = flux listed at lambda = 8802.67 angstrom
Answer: 10.82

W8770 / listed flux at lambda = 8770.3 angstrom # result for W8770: 10.41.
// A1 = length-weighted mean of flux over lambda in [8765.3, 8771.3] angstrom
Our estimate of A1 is 10.2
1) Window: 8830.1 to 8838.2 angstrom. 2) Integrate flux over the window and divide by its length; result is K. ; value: 10.4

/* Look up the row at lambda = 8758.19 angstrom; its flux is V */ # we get 11.19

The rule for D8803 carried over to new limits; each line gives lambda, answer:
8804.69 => 11.04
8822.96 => 12.08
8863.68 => 10.44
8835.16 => 10.57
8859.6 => 11.22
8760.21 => 10.17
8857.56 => 11.3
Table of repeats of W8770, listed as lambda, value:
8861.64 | 10.8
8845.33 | 11.54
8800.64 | 10.45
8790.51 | 11.07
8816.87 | 11.51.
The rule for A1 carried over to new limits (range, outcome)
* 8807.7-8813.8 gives 10.8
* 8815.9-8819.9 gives 11.6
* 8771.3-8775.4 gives 10.9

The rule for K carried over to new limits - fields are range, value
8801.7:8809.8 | 10.8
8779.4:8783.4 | 10.2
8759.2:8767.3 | 9.45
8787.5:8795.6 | 10.9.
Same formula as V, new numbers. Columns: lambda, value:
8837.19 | 10.23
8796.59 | 10.45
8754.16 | 11.14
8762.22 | 8.656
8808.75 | 10.66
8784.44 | 11.32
